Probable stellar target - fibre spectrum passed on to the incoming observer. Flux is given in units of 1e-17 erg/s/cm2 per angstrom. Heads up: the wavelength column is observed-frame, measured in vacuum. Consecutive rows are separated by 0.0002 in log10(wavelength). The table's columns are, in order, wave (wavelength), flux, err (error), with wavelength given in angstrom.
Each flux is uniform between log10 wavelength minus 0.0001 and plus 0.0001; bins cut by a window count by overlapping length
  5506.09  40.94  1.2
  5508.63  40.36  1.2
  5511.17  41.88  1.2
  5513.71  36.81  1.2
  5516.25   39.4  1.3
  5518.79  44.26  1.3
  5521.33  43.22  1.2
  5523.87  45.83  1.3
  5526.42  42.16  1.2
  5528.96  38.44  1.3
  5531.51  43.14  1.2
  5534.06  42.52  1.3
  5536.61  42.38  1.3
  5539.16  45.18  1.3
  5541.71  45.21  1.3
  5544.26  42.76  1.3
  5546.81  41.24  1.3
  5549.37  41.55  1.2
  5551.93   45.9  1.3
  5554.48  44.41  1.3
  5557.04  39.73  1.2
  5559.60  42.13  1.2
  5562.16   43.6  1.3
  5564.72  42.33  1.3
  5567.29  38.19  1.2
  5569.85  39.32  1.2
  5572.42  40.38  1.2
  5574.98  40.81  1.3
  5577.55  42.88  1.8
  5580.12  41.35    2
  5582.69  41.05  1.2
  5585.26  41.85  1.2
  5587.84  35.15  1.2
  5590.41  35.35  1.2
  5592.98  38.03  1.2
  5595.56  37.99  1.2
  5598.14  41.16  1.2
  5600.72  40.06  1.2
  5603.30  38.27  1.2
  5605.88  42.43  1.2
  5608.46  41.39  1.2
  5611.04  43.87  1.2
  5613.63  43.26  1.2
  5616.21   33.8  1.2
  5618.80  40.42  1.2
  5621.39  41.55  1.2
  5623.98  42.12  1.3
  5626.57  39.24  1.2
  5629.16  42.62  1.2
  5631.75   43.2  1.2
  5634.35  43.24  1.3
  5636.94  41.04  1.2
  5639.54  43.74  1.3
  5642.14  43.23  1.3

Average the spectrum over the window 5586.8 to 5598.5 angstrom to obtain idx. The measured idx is 37.3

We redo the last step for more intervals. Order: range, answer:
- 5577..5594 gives 39.3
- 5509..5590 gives 41.7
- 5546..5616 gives 40.8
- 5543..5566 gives 42.6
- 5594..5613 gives 40.8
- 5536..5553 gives 43.5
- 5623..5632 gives 41.6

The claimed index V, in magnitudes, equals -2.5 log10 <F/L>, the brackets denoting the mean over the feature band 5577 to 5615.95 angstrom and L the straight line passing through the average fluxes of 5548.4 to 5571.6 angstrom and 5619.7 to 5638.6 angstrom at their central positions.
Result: 0.048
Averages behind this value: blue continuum 41.9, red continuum 41.9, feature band 40.1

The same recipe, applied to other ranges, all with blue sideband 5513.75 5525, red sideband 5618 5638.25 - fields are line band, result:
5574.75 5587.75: 0.026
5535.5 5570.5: -0.006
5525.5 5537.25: 0.018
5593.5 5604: 0.070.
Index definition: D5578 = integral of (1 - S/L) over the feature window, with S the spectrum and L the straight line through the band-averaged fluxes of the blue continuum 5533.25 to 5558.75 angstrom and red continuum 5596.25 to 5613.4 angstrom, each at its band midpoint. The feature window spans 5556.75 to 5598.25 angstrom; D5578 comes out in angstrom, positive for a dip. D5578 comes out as 2.0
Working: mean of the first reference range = 43.1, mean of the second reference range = 41.2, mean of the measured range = 40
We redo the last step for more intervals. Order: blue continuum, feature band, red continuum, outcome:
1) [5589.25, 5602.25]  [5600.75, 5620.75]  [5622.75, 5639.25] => -0.2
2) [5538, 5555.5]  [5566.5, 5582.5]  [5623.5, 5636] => 1.0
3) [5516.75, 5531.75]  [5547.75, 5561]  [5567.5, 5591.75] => -0.5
